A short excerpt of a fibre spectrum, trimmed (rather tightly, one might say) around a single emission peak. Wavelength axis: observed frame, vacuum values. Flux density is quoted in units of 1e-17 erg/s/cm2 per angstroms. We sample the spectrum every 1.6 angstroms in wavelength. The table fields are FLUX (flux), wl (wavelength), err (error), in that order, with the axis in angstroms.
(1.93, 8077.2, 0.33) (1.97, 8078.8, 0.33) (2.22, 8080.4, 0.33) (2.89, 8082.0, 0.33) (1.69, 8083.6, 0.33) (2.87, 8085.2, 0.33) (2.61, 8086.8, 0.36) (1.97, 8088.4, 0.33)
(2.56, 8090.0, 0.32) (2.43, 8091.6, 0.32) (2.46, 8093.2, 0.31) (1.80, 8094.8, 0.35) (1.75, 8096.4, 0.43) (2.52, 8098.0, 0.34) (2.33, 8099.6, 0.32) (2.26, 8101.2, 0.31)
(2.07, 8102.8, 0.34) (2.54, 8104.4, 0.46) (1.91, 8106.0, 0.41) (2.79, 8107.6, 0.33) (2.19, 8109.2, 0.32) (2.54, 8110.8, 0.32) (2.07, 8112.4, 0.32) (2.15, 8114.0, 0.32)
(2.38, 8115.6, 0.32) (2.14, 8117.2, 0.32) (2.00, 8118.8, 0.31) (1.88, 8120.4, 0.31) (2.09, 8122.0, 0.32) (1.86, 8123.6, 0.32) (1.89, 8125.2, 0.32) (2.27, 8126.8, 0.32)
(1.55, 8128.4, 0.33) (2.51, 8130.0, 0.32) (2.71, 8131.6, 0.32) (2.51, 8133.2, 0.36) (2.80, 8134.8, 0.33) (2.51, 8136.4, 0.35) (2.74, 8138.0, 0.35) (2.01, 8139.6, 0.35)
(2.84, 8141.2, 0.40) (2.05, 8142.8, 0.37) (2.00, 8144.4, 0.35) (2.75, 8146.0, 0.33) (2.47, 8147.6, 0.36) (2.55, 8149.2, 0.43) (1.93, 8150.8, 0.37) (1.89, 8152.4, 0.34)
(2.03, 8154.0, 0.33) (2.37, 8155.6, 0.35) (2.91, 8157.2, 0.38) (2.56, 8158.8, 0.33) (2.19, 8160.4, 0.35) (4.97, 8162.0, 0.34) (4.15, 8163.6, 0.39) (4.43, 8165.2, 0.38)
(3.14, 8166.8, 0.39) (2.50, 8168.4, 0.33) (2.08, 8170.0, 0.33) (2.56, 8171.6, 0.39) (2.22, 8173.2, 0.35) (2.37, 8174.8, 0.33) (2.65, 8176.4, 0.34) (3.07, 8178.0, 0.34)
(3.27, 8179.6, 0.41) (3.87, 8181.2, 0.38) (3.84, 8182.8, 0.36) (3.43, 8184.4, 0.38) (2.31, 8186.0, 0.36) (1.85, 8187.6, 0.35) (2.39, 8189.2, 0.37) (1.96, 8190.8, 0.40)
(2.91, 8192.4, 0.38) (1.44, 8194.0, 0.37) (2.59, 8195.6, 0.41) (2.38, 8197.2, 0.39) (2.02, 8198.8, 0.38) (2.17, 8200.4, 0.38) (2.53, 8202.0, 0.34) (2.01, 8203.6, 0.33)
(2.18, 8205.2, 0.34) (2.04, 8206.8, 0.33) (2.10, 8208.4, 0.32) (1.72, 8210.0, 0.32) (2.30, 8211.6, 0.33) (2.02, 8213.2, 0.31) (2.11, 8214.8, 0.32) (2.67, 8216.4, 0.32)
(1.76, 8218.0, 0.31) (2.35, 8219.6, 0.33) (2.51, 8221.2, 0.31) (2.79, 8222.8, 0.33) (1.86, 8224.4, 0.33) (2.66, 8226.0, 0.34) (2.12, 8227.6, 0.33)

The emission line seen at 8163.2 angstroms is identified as [S II] 6716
